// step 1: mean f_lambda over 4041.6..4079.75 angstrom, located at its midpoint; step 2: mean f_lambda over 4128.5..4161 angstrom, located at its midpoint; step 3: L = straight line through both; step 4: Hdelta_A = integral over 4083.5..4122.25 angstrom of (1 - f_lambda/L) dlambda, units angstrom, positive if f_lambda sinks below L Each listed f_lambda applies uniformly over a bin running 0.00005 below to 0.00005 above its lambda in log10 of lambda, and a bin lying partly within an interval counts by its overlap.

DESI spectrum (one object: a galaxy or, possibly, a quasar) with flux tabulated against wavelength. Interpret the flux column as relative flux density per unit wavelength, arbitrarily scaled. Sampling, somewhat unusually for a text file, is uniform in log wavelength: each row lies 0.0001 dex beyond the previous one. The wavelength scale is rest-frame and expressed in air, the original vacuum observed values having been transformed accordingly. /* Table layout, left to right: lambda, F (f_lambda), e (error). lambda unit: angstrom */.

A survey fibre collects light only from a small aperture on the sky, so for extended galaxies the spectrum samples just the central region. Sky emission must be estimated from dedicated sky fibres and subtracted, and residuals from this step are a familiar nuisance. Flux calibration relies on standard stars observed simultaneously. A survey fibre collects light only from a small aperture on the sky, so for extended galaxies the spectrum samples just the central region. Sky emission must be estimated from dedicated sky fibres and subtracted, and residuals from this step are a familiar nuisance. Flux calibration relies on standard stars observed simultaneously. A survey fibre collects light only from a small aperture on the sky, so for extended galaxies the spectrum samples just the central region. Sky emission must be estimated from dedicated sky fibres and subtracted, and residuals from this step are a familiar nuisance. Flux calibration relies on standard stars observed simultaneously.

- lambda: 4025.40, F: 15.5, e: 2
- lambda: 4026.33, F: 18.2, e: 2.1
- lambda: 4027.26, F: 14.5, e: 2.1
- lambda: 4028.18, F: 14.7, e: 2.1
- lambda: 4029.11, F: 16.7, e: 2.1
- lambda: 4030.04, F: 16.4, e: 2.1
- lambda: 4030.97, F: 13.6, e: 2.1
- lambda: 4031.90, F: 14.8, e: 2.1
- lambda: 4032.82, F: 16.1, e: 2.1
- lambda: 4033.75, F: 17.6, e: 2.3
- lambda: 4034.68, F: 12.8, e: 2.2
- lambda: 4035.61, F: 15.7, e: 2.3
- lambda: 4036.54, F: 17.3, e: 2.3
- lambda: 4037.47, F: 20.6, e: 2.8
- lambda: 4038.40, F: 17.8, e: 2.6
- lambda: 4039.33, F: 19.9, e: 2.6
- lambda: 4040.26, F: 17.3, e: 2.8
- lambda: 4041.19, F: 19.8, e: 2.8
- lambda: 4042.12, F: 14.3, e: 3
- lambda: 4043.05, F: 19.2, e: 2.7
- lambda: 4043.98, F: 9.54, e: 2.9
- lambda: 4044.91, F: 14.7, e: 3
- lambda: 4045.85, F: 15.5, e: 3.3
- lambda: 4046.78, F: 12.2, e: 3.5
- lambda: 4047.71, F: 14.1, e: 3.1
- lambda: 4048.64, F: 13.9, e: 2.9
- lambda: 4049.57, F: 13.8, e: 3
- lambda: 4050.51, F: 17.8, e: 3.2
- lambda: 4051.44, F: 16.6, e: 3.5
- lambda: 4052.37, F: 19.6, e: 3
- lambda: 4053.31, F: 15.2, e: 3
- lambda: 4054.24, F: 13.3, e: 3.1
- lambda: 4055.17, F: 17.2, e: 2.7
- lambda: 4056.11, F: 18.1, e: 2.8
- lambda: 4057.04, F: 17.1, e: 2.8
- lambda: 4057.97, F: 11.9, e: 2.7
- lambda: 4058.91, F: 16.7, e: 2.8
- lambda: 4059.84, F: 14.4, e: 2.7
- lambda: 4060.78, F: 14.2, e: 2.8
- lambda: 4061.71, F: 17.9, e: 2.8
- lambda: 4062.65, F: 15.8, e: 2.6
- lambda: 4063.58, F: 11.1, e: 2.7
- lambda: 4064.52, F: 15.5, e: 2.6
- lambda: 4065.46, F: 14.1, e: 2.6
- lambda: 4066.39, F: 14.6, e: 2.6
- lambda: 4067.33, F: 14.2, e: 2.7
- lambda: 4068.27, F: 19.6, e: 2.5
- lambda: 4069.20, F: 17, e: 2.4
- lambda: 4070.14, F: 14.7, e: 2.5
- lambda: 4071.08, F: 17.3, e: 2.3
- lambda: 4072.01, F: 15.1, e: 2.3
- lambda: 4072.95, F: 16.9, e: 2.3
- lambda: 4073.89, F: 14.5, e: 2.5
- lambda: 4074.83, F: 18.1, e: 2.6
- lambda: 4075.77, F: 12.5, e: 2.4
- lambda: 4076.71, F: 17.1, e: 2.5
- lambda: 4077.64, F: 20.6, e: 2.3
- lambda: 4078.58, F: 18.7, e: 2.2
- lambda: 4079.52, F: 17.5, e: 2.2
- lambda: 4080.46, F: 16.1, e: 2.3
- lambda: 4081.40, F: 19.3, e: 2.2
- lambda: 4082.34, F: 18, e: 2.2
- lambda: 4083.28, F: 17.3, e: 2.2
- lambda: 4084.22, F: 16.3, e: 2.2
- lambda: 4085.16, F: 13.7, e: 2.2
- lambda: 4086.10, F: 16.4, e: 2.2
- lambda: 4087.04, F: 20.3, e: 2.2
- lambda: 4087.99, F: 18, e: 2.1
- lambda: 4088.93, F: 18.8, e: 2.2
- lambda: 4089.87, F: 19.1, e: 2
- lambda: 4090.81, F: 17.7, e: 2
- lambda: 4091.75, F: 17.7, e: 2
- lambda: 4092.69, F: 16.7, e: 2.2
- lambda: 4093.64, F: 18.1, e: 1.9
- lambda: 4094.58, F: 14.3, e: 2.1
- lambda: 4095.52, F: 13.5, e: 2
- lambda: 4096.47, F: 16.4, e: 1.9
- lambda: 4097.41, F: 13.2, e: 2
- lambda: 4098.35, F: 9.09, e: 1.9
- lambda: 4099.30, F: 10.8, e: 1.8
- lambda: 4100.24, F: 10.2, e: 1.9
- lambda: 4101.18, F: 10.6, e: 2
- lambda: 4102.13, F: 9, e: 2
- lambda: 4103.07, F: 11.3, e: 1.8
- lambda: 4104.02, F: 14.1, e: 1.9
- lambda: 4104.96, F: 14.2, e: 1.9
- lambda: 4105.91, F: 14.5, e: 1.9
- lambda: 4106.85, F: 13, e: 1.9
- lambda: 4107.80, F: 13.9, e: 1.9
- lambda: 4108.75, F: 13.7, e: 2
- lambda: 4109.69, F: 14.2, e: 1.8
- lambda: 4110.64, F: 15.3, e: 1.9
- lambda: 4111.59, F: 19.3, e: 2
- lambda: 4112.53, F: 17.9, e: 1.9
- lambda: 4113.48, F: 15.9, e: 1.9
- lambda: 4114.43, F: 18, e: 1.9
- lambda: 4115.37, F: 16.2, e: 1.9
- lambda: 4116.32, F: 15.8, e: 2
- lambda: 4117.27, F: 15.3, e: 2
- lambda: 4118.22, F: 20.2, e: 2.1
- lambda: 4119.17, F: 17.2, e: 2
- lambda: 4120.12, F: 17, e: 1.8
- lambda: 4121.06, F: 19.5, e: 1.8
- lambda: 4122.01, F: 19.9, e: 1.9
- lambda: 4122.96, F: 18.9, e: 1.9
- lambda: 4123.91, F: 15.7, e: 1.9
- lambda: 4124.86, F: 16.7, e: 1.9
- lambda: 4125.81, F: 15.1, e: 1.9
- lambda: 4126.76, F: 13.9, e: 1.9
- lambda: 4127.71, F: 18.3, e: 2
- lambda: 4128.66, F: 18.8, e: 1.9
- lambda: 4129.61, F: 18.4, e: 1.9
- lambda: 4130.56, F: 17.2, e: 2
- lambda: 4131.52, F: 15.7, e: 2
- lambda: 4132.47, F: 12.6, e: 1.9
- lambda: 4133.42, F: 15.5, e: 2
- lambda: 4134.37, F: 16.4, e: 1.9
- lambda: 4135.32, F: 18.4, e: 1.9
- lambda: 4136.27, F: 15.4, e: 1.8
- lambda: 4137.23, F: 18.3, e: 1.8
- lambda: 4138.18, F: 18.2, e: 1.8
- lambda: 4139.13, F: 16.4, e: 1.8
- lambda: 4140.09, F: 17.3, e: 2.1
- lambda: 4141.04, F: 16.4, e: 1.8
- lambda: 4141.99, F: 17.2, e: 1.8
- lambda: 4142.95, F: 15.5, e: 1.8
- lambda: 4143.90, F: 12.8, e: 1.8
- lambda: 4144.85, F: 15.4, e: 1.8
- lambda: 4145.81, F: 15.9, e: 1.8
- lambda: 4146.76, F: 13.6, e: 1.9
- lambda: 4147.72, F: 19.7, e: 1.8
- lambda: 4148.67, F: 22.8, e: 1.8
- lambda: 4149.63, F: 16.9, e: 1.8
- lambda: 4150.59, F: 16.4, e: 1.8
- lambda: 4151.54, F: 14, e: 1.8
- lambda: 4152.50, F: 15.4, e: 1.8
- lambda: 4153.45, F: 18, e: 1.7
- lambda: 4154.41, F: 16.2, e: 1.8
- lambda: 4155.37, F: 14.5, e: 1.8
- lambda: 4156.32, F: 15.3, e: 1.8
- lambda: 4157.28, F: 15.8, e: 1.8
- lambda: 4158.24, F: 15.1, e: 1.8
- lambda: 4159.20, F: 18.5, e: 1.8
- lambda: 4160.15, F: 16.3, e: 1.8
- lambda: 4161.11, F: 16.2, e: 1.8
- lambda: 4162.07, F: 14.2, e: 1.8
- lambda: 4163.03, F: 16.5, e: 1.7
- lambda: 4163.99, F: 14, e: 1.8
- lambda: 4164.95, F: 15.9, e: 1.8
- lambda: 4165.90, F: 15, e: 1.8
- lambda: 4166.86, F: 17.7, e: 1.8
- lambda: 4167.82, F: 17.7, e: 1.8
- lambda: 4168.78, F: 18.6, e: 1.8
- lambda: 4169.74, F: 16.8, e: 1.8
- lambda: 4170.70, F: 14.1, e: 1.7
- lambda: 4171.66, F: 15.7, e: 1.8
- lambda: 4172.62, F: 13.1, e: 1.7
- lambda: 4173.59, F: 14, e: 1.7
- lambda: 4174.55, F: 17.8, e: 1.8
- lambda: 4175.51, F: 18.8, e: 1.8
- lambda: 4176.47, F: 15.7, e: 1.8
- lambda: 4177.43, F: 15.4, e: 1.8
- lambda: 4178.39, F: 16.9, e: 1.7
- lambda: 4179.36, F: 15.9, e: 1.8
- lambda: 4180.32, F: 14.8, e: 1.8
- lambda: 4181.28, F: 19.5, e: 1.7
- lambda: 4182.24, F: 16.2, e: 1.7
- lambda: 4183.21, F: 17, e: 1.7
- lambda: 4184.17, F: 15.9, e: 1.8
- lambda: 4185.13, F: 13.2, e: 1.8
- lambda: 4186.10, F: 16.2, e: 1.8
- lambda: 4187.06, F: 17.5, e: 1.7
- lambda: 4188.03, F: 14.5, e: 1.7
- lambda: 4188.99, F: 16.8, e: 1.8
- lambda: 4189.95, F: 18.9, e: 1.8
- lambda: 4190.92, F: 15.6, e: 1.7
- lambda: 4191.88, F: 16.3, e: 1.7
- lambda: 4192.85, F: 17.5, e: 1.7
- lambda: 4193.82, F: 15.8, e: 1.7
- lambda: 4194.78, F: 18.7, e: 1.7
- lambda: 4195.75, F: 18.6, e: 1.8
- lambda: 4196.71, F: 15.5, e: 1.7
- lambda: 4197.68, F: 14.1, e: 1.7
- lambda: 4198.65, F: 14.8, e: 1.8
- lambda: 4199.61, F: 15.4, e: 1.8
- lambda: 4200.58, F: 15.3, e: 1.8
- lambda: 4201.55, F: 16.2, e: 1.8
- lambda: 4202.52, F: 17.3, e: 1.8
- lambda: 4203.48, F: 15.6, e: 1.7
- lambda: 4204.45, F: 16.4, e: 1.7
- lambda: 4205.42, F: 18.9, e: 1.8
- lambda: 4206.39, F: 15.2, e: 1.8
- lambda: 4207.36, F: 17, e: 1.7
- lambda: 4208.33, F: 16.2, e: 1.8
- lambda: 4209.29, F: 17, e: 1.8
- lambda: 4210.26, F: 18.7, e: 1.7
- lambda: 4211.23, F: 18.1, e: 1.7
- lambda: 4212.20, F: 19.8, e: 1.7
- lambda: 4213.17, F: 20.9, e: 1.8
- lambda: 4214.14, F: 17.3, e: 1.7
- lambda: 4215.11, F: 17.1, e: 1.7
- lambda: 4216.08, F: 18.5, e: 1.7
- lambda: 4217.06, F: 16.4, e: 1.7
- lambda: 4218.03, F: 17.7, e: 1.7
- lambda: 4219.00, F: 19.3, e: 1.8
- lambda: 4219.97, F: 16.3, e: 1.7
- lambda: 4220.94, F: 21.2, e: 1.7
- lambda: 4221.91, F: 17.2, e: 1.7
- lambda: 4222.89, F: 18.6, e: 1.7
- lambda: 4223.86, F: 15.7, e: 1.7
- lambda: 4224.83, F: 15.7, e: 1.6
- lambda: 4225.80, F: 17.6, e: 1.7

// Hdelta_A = 1.3 angstrom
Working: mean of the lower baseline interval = 15.7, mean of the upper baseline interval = 16.5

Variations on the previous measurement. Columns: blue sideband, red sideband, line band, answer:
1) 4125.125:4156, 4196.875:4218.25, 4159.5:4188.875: 1.14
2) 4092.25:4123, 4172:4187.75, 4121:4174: -2.62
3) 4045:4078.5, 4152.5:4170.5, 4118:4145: -1.32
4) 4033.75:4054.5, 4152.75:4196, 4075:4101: -0.10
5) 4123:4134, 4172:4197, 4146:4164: 0.00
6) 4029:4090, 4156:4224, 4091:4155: 2.39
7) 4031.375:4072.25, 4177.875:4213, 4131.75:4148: 0.19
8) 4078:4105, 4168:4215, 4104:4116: 0.15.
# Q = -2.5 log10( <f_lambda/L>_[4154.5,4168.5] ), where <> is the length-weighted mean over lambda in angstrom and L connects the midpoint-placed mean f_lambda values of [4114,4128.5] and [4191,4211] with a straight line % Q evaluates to 0.06 mag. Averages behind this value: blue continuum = 17.2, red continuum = 16.5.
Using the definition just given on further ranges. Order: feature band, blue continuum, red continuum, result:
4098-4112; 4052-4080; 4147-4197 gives 0.246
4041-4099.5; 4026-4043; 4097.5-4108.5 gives -0.134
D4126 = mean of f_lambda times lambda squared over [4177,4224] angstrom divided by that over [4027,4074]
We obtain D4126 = 1.2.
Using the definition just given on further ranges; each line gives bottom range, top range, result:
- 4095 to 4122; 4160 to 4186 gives 1.12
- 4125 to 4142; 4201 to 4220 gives 1.09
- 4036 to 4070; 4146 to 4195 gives 1.09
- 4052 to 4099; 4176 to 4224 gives 1.11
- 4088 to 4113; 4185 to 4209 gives 1.18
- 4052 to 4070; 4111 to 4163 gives 1.11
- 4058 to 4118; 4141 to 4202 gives 1.08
